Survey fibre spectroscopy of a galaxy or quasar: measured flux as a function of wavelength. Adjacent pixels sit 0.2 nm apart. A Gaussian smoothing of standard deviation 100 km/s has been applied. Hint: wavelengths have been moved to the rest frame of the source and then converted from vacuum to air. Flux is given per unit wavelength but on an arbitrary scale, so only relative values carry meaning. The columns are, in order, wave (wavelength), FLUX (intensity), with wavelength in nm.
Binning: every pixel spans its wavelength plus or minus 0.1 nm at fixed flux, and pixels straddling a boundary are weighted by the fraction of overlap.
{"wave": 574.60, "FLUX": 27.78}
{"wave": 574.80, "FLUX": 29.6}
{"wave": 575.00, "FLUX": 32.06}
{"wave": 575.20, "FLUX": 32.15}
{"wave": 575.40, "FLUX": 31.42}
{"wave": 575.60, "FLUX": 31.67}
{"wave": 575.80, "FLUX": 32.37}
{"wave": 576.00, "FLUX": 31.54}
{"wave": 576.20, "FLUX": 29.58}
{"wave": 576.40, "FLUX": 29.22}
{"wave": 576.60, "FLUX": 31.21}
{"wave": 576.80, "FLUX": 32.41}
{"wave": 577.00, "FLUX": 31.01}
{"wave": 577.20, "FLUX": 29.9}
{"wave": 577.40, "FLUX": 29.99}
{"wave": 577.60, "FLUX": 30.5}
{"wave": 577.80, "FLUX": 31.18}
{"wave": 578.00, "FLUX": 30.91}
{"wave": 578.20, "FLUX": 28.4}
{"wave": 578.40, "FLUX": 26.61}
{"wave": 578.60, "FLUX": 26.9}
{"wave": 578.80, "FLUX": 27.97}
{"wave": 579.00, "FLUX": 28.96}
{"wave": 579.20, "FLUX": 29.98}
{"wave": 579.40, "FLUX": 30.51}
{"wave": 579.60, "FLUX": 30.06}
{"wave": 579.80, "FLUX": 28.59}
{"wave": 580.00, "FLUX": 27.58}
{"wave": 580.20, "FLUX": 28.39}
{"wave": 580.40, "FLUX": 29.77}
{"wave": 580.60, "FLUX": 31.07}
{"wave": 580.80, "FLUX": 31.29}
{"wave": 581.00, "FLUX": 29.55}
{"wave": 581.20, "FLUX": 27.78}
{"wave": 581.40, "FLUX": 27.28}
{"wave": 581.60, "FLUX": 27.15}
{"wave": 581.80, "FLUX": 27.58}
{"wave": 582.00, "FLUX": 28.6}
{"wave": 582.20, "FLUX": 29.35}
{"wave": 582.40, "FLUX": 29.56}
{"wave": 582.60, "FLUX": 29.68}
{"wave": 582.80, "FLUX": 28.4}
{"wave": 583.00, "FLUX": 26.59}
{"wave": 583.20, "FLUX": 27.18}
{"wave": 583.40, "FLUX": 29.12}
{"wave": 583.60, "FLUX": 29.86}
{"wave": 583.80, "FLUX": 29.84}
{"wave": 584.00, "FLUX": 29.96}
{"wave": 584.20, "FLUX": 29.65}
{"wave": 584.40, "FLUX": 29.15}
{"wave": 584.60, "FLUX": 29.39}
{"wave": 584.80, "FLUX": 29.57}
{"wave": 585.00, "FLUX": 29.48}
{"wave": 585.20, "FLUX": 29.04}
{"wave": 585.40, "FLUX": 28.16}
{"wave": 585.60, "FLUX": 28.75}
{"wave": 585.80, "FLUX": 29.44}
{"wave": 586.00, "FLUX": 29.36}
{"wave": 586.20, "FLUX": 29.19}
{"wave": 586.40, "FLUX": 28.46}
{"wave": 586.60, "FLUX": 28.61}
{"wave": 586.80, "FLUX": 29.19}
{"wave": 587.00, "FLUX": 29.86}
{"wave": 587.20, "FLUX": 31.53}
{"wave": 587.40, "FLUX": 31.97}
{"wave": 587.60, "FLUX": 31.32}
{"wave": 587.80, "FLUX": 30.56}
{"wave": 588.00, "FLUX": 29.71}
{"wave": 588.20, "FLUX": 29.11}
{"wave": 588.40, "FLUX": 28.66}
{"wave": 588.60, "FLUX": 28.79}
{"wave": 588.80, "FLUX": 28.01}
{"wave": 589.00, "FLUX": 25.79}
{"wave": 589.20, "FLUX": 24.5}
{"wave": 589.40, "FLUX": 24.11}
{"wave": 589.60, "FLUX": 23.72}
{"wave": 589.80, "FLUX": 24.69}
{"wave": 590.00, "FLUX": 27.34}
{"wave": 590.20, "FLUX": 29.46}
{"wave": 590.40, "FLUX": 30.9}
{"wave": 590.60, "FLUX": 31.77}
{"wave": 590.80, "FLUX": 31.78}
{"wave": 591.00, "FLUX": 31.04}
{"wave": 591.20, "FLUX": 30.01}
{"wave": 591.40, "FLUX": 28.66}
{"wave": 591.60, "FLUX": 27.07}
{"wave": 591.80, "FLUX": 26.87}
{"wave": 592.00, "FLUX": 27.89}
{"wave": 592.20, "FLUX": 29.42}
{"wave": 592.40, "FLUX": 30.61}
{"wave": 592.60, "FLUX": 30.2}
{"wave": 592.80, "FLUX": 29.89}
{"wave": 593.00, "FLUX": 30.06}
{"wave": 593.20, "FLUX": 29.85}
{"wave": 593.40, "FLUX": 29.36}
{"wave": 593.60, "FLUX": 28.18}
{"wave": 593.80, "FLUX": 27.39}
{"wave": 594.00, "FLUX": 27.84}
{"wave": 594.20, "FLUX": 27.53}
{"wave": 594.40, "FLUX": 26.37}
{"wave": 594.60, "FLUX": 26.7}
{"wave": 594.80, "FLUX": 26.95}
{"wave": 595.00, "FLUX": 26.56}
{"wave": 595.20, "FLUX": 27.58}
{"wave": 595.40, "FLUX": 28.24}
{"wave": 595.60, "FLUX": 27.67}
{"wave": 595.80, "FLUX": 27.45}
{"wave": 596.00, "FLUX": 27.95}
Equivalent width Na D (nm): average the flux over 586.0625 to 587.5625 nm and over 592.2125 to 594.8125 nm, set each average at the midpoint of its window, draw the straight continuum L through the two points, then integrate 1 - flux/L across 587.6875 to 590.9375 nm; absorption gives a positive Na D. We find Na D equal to 0.14 nm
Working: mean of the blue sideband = 29.9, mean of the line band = 28.1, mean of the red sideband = 28.6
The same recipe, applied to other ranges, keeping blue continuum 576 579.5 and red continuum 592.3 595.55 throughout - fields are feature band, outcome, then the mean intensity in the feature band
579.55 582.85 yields 0.06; 28.9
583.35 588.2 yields -0.10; 29.6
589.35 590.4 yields 0.08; 26.4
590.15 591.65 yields -0.08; 30.2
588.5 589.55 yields 0.10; 26.1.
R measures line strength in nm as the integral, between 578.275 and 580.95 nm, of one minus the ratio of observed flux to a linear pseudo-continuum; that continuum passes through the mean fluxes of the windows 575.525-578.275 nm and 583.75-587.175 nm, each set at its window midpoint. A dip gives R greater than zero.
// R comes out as 0.11 nm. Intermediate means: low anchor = 30.7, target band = 29.1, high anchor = 29.3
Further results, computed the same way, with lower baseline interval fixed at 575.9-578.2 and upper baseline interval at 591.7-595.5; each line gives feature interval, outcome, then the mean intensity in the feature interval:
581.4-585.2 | 0.109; 28.9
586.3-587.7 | -0.045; 30.1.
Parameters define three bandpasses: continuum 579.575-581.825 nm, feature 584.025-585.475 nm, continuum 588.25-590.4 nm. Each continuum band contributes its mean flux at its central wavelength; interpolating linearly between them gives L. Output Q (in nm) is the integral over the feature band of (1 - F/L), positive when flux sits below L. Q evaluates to -0.07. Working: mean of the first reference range 28.8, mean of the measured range 29.3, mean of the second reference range 26.8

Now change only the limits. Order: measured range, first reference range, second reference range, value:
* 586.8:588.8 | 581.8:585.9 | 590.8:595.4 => -0.08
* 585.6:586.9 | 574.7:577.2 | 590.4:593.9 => 0.05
